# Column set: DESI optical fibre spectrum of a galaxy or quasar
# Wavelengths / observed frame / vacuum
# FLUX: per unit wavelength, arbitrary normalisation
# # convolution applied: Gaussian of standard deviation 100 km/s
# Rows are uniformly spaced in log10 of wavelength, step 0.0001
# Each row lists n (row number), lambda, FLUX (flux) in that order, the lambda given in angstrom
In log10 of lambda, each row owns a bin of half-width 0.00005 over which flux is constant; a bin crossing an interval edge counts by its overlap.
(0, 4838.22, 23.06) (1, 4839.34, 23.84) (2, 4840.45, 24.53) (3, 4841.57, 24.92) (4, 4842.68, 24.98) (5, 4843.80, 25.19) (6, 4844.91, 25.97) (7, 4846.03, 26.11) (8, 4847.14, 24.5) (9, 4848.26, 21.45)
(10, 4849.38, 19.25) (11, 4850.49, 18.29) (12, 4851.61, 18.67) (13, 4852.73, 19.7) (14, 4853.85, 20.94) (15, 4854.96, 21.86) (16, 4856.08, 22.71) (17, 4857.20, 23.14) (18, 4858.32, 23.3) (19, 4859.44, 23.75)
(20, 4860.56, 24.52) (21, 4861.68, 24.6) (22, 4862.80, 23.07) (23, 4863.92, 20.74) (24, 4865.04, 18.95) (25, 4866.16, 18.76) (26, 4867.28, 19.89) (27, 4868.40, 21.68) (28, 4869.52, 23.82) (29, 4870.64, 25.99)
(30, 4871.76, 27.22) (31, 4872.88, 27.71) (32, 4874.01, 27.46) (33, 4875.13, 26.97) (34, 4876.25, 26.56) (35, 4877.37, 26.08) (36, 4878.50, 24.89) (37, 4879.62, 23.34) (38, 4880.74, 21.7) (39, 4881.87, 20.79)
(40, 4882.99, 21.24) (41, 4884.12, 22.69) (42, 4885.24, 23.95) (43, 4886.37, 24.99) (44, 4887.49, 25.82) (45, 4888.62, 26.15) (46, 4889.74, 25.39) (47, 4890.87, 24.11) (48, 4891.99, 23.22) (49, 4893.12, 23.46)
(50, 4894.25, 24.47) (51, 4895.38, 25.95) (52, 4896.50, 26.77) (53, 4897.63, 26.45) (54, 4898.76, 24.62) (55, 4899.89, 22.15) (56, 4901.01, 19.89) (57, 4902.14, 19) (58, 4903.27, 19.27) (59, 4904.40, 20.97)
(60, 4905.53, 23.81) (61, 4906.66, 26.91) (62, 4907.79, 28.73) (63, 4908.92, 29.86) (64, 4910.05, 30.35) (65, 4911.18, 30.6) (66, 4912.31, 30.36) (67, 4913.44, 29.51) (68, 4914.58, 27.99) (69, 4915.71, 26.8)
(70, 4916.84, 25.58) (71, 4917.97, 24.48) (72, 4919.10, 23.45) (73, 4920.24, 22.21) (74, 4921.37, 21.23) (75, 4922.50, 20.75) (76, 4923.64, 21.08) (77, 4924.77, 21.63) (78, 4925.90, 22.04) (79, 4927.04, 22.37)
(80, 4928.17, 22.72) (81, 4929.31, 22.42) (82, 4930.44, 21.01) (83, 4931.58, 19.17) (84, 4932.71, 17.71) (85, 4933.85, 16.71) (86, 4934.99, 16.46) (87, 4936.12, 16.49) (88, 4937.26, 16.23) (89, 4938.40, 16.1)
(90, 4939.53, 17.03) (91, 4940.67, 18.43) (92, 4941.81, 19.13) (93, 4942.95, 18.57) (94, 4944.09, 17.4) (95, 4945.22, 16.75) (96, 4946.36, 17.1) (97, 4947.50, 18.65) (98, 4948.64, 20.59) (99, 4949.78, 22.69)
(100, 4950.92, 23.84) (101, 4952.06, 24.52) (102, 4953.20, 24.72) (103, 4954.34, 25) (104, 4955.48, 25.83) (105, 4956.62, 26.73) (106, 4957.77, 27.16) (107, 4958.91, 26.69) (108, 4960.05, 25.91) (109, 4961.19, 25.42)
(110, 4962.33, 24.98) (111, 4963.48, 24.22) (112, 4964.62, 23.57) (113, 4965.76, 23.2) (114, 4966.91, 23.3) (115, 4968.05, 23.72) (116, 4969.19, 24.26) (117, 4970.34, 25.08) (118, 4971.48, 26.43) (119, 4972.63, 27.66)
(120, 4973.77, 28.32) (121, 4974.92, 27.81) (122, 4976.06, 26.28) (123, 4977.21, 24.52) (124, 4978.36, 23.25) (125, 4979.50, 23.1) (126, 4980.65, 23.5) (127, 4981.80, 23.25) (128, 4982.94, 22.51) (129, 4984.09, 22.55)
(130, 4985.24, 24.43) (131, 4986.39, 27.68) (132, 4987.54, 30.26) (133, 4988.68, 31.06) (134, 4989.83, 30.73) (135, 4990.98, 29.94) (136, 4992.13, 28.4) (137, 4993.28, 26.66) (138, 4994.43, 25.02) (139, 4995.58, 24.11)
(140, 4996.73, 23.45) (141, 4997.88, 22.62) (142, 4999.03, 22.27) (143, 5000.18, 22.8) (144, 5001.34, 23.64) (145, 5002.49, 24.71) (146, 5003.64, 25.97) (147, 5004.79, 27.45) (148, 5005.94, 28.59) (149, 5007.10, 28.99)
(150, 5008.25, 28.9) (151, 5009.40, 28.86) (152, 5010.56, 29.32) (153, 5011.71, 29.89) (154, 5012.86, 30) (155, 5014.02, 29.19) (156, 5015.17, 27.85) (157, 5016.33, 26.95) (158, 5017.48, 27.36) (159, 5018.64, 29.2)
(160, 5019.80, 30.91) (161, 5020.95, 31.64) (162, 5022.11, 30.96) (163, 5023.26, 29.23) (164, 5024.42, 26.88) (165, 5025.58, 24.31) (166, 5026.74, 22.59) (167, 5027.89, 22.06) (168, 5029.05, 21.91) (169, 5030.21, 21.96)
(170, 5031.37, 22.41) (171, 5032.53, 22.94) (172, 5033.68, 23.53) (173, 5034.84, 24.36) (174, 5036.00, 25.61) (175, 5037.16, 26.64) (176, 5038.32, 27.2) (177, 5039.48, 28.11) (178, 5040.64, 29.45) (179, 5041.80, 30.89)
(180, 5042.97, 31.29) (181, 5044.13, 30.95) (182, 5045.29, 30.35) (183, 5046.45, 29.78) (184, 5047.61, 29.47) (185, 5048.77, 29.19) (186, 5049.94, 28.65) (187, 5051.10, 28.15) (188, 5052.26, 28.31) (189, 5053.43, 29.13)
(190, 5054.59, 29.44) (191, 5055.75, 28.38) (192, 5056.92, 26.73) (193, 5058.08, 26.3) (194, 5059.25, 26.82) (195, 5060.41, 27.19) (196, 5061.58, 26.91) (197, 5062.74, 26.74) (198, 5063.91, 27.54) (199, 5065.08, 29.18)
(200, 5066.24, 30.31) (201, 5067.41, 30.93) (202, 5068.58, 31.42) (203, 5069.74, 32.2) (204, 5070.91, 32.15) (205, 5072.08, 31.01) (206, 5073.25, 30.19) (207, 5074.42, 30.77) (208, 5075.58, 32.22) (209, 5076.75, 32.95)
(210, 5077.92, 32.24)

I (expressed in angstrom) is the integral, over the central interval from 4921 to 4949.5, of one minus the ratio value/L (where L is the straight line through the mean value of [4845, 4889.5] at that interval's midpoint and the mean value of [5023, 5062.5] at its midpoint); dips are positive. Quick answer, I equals 6.4 angstrom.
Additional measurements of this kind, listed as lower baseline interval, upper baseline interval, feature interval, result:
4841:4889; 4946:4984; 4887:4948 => 3.48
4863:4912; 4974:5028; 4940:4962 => 2.80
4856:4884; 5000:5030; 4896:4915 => -0.95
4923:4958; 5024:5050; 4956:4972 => -2.28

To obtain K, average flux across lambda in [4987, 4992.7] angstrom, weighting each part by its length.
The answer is 30.1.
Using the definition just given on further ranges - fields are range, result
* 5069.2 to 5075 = 31.2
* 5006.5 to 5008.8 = 28.9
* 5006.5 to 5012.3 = 29.2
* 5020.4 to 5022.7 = 31.3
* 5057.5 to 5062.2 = 26.8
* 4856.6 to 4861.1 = 23.6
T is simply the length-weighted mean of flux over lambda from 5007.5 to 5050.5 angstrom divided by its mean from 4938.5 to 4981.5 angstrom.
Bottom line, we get 1.18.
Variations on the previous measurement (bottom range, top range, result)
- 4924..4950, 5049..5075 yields 1.53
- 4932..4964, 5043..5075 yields 1.39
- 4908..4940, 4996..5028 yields 1.20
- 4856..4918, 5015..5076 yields 1.14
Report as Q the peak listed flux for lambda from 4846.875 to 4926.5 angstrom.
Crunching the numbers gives 30.6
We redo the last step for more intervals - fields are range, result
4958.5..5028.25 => 31.64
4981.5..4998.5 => 31.06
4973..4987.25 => 28.32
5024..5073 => 32.2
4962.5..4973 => 27.66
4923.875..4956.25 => 25.83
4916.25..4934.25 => 25.58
